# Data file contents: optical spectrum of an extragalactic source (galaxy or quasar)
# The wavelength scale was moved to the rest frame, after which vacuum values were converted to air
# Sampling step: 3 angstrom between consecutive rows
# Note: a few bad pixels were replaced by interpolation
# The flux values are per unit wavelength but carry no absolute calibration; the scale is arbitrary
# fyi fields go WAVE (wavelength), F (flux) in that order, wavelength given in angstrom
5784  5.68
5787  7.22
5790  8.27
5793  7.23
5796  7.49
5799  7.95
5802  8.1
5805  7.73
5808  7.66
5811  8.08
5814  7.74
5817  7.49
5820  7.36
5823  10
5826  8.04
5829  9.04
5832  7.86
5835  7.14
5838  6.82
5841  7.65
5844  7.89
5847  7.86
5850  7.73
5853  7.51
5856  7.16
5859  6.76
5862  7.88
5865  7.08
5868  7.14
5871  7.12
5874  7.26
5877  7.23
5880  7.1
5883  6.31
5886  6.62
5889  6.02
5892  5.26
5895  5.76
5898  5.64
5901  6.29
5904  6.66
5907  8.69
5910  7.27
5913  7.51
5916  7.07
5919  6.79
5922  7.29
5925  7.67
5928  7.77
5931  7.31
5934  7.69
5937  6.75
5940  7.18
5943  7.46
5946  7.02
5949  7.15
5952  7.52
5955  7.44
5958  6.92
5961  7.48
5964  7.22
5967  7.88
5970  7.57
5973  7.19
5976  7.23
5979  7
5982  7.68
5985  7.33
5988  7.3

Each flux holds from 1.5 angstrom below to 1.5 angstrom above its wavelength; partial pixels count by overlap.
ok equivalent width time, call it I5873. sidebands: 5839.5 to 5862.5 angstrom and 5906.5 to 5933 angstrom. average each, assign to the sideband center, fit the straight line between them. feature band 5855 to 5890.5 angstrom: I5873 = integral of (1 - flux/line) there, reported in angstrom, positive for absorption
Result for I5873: 2.6 angstrom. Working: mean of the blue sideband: 7.54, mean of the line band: 6.97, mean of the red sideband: 7.44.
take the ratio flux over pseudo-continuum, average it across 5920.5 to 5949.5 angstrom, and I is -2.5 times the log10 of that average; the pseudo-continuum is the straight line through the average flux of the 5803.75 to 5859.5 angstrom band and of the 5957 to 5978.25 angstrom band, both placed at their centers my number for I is 0.02 mag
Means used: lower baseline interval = 7.78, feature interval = 7.34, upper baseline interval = 7.35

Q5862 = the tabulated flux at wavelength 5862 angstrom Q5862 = 7.88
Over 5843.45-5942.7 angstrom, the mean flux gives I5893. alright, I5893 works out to 7.07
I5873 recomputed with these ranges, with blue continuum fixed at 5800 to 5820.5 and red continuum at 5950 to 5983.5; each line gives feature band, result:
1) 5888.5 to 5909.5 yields 3.20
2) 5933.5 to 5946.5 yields 0.42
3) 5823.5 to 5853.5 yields -0.57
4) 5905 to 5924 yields 0.20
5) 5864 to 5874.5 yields 0.65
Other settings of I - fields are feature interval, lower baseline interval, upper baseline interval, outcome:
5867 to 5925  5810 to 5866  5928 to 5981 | 0.11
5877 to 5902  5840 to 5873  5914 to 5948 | 0.19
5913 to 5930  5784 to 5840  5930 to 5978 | 0.01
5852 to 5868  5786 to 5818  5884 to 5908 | -0.06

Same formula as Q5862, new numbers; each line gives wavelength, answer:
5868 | 7.14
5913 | 7.51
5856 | 7.16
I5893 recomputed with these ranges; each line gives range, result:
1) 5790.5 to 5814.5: 7.77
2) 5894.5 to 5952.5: 7.14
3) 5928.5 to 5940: 7.29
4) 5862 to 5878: 7.23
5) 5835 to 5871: 7.38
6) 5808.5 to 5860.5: 7.77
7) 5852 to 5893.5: 6.88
